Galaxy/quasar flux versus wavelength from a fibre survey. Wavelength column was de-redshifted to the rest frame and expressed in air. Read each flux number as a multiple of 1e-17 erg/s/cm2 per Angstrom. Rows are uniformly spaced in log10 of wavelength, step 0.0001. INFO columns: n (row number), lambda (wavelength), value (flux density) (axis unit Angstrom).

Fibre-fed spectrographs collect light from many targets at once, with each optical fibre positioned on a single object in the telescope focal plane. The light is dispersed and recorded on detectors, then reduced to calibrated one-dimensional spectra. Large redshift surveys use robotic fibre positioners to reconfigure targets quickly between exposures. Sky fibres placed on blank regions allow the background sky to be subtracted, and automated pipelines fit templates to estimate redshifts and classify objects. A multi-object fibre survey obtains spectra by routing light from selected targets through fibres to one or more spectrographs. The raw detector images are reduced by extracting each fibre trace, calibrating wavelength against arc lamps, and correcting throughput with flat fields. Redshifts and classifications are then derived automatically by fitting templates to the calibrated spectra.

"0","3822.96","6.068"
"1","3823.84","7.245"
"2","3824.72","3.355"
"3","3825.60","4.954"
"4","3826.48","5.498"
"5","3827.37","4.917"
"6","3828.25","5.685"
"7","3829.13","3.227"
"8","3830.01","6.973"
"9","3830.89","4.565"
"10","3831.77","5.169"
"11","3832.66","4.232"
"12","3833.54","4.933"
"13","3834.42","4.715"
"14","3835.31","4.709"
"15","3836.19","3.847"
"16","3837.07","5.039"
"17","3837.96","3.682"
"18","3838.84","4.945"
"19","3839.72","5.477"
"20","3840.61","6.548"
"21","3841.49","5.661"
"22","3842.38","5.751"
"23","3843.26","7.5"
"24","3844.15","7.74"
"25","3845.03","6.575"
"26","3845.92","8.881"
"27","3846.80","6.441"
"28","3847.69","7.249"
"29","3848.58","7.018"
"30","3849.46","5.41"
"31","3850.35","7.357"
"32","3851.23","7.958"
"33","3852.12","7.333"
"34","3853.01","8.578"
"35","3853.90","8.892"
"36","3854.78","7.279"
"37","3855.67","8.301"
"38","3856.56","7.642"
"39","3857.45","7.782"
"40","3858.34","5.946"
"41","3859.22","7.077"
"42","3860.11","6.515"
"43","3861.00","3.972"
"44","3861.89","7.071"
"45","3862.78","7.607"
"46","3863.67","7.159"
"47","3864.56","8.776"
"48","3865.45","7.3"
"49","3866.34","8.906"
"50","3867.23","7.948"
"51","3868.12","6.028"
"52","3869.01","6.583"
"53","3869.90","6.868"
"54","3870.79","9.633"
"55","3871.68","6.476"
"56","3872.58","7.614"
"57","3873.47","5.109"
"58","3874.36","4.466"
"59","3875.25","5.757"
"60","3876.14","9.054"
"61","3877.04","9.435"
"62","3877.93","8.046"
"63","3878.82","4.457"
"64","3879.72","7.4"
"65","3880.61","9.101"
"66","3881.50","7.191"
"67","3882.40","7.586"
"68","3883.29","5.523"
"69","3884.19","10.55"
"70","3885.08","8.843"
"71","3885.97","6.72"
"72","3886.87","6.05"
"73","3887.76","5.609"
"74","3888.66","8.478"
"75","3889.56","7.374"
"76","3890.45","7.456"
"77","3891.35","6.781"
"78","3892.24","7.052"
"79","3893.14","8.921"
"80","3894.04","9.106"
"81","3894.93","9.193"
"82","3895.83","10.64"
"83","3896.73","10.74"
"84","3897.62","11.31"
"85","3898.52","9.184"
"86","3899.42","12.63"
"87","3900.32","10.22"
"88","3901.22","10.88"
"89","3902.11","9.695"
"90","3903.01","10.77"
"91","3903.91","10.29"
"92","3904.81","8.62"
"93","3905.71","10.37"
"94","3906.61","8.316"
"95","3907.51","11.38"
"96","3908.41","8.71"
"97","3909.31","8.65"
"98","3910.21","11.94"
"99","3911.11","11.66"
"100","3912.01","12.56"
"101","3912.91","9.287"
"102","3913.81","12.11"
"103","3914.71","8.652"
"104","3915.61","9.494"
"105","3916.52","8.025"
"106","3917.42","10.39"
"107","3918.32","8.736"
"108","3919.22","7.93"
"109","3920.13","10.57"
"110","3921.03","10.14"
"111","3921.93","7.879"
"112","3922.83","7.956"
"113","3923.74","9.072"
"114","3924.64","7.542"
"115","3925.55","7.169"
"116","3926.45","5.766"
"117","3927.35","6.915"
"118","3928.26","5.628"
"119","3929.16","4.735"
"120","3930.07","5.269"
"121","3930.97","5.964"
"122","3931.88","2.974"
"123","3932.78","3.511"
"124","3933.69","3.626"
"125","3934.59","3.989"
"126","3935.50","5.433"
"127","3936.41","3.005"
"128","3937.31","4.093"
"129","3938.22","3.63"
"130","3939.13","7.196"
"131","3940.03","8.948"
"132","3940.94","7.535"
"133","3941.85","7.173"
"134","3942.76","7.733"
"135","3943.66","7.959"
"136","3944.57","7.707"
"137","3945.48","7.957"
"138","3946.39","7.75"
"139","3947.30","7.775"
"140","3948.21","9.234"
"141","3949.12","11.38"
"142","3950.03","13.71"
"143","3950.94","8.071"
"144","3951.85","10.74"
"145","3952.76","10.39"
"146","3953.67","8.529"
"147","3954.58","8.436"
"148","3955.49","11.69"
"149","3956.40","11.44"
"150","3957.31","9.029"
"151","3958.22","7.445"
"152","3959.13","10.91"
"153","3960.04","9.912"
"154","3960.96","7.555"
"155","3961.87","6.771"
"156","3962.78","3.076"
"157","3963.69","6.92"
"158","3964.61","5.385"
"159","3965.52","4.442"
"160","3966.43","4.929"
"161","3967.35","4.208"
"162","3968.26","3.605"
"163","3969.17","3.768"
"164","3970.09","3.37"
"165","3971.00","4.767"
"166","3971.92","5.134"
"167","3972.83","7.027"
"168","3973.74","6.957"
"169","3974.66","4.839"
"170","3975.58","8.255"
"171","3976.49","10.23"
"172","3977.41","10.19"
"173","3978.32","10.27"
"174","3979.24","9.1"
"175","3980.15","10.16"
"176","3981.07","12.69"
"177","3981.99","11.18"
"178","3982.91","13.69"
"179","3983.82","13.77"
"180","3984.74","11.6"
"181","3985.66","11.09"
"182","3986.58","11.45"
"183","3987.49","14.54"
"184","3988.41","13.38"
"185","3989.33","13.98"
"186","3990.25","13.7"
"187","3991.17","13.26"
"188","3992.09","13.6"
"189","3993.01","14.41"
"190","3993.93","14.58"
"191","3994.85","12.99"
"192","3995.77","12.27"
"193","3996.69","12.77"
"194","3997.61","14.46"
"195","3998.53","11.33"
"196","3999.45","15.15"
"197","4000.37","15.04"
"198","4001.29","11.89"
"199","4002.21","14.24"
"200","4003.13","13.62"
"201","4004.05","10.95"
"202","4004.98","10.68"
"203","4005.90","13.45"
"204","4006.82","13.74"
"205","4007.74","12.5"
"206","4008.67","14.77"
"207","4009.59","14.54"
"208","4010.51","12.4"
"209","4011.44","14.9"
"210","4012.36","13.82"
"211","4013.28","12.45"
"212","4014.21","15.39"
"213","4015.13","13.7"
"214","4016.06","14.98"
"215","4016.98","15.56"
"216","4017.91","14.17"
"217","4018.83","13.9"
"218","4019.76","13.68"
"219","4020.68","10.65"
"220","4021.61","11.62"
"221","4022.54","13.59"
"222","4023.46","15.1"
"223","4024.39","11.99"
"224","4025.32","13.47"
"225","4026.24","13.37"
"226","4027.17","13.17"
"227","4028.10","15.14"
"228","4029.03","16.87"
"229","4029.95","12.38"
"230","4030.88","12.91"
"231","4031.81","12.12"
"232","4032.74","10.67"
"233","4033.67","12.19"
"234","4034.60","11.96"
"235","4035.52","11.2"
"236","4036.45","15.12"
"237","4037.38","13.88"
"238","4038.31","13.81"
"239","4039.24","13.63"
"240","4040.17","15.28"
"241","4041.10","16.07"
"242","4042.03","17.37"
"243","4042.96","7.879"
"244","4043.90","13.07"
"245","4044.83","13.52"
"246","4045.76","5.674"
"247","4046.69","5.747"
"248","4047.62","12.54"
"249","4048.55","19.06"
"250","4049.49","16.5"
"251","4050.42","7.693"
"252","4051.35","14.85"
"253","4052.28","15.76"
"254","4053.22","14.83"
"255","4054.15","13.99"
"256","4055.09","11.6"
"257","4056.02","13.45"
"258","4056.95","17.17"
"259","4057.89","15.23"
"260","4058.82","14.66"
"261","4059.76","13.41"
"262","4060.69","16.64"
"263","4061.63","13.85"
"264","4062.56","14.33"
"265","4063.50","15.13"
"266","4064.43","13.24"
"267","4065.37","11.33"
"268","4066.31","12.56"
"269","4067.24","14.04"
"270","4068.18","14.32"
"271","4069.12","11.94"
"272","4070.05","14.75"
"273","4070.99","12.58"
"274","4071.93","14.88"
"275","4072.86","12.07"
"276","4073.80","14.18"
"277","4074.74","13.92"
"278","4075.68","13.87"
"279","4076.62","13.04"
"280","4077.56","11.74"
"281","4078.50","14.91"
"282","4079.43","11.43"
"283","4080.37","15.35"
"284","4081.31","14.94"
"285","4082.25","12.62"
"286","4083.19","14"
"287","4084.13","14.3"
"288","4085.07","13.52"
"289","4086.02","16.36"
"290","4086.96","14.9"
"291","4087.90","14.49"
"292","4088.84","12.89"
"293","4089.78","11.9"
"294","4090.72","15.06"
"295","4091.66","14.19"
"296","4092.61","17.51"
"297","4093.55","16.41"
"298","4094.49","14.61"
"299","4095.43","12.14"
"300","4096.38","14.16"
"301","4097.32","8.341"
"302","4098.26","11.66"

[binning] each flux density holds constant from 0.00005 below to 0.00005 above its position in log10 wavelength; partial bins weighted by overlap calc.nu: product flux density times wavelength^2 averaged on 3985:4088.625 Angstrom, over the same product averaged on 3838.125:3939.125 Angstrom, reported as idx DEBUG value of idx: 1.89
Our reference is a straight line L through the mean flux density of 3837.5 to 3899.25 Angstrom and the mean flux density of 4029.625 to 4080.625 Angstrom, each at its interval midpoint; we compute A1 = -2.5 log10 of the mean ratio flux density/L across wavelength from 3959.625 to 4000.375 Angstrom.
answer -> 0.137 mag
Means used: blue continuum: 7.4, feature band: 9.77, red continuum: 13.4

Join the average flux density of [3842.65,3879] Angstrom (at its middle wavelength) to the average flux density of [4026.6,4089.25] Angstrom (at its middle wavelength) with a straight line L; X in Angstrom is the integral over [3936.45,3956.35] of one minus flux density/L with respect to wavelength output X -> 3.2 Angstrom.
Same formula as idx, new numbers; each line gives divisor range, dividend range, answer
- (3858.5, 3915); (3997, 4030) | 1.72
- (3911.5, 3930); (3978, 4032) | 1.63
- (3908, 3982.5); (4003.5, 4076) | 1.82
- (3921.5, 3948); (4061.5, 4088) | 2.34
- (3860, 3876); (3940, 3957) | 1.38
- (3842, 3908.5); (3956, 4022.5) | 1.47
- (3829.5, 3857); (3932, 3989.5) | 1.36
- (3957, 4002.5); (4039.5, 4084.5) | 1.42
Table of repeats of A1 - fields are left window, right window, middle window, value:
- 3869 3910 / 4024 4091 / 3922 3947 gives 0.50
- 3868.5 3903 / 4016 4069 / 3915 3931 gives 0.20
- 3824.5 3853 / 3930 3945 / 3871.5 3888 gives -0.24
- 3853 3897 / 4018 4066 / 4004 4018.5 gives -0.12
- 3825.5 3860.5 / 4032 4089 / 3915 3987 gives 0.26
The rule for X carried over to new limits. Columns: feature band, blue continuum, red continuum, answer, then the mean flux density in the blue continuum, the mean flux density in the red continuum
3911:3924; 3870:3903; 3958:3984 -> -2.65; 8.2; 7.54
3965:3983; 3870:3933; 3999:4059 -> 6.36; 8.34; 13.4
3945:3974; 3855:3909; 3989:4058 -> 8.85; 8.07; 13.4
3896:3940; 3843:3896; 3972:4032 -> 4.49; 7.41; 12.7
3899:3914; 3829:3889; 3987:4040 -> -2.78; 6.76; 13.4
